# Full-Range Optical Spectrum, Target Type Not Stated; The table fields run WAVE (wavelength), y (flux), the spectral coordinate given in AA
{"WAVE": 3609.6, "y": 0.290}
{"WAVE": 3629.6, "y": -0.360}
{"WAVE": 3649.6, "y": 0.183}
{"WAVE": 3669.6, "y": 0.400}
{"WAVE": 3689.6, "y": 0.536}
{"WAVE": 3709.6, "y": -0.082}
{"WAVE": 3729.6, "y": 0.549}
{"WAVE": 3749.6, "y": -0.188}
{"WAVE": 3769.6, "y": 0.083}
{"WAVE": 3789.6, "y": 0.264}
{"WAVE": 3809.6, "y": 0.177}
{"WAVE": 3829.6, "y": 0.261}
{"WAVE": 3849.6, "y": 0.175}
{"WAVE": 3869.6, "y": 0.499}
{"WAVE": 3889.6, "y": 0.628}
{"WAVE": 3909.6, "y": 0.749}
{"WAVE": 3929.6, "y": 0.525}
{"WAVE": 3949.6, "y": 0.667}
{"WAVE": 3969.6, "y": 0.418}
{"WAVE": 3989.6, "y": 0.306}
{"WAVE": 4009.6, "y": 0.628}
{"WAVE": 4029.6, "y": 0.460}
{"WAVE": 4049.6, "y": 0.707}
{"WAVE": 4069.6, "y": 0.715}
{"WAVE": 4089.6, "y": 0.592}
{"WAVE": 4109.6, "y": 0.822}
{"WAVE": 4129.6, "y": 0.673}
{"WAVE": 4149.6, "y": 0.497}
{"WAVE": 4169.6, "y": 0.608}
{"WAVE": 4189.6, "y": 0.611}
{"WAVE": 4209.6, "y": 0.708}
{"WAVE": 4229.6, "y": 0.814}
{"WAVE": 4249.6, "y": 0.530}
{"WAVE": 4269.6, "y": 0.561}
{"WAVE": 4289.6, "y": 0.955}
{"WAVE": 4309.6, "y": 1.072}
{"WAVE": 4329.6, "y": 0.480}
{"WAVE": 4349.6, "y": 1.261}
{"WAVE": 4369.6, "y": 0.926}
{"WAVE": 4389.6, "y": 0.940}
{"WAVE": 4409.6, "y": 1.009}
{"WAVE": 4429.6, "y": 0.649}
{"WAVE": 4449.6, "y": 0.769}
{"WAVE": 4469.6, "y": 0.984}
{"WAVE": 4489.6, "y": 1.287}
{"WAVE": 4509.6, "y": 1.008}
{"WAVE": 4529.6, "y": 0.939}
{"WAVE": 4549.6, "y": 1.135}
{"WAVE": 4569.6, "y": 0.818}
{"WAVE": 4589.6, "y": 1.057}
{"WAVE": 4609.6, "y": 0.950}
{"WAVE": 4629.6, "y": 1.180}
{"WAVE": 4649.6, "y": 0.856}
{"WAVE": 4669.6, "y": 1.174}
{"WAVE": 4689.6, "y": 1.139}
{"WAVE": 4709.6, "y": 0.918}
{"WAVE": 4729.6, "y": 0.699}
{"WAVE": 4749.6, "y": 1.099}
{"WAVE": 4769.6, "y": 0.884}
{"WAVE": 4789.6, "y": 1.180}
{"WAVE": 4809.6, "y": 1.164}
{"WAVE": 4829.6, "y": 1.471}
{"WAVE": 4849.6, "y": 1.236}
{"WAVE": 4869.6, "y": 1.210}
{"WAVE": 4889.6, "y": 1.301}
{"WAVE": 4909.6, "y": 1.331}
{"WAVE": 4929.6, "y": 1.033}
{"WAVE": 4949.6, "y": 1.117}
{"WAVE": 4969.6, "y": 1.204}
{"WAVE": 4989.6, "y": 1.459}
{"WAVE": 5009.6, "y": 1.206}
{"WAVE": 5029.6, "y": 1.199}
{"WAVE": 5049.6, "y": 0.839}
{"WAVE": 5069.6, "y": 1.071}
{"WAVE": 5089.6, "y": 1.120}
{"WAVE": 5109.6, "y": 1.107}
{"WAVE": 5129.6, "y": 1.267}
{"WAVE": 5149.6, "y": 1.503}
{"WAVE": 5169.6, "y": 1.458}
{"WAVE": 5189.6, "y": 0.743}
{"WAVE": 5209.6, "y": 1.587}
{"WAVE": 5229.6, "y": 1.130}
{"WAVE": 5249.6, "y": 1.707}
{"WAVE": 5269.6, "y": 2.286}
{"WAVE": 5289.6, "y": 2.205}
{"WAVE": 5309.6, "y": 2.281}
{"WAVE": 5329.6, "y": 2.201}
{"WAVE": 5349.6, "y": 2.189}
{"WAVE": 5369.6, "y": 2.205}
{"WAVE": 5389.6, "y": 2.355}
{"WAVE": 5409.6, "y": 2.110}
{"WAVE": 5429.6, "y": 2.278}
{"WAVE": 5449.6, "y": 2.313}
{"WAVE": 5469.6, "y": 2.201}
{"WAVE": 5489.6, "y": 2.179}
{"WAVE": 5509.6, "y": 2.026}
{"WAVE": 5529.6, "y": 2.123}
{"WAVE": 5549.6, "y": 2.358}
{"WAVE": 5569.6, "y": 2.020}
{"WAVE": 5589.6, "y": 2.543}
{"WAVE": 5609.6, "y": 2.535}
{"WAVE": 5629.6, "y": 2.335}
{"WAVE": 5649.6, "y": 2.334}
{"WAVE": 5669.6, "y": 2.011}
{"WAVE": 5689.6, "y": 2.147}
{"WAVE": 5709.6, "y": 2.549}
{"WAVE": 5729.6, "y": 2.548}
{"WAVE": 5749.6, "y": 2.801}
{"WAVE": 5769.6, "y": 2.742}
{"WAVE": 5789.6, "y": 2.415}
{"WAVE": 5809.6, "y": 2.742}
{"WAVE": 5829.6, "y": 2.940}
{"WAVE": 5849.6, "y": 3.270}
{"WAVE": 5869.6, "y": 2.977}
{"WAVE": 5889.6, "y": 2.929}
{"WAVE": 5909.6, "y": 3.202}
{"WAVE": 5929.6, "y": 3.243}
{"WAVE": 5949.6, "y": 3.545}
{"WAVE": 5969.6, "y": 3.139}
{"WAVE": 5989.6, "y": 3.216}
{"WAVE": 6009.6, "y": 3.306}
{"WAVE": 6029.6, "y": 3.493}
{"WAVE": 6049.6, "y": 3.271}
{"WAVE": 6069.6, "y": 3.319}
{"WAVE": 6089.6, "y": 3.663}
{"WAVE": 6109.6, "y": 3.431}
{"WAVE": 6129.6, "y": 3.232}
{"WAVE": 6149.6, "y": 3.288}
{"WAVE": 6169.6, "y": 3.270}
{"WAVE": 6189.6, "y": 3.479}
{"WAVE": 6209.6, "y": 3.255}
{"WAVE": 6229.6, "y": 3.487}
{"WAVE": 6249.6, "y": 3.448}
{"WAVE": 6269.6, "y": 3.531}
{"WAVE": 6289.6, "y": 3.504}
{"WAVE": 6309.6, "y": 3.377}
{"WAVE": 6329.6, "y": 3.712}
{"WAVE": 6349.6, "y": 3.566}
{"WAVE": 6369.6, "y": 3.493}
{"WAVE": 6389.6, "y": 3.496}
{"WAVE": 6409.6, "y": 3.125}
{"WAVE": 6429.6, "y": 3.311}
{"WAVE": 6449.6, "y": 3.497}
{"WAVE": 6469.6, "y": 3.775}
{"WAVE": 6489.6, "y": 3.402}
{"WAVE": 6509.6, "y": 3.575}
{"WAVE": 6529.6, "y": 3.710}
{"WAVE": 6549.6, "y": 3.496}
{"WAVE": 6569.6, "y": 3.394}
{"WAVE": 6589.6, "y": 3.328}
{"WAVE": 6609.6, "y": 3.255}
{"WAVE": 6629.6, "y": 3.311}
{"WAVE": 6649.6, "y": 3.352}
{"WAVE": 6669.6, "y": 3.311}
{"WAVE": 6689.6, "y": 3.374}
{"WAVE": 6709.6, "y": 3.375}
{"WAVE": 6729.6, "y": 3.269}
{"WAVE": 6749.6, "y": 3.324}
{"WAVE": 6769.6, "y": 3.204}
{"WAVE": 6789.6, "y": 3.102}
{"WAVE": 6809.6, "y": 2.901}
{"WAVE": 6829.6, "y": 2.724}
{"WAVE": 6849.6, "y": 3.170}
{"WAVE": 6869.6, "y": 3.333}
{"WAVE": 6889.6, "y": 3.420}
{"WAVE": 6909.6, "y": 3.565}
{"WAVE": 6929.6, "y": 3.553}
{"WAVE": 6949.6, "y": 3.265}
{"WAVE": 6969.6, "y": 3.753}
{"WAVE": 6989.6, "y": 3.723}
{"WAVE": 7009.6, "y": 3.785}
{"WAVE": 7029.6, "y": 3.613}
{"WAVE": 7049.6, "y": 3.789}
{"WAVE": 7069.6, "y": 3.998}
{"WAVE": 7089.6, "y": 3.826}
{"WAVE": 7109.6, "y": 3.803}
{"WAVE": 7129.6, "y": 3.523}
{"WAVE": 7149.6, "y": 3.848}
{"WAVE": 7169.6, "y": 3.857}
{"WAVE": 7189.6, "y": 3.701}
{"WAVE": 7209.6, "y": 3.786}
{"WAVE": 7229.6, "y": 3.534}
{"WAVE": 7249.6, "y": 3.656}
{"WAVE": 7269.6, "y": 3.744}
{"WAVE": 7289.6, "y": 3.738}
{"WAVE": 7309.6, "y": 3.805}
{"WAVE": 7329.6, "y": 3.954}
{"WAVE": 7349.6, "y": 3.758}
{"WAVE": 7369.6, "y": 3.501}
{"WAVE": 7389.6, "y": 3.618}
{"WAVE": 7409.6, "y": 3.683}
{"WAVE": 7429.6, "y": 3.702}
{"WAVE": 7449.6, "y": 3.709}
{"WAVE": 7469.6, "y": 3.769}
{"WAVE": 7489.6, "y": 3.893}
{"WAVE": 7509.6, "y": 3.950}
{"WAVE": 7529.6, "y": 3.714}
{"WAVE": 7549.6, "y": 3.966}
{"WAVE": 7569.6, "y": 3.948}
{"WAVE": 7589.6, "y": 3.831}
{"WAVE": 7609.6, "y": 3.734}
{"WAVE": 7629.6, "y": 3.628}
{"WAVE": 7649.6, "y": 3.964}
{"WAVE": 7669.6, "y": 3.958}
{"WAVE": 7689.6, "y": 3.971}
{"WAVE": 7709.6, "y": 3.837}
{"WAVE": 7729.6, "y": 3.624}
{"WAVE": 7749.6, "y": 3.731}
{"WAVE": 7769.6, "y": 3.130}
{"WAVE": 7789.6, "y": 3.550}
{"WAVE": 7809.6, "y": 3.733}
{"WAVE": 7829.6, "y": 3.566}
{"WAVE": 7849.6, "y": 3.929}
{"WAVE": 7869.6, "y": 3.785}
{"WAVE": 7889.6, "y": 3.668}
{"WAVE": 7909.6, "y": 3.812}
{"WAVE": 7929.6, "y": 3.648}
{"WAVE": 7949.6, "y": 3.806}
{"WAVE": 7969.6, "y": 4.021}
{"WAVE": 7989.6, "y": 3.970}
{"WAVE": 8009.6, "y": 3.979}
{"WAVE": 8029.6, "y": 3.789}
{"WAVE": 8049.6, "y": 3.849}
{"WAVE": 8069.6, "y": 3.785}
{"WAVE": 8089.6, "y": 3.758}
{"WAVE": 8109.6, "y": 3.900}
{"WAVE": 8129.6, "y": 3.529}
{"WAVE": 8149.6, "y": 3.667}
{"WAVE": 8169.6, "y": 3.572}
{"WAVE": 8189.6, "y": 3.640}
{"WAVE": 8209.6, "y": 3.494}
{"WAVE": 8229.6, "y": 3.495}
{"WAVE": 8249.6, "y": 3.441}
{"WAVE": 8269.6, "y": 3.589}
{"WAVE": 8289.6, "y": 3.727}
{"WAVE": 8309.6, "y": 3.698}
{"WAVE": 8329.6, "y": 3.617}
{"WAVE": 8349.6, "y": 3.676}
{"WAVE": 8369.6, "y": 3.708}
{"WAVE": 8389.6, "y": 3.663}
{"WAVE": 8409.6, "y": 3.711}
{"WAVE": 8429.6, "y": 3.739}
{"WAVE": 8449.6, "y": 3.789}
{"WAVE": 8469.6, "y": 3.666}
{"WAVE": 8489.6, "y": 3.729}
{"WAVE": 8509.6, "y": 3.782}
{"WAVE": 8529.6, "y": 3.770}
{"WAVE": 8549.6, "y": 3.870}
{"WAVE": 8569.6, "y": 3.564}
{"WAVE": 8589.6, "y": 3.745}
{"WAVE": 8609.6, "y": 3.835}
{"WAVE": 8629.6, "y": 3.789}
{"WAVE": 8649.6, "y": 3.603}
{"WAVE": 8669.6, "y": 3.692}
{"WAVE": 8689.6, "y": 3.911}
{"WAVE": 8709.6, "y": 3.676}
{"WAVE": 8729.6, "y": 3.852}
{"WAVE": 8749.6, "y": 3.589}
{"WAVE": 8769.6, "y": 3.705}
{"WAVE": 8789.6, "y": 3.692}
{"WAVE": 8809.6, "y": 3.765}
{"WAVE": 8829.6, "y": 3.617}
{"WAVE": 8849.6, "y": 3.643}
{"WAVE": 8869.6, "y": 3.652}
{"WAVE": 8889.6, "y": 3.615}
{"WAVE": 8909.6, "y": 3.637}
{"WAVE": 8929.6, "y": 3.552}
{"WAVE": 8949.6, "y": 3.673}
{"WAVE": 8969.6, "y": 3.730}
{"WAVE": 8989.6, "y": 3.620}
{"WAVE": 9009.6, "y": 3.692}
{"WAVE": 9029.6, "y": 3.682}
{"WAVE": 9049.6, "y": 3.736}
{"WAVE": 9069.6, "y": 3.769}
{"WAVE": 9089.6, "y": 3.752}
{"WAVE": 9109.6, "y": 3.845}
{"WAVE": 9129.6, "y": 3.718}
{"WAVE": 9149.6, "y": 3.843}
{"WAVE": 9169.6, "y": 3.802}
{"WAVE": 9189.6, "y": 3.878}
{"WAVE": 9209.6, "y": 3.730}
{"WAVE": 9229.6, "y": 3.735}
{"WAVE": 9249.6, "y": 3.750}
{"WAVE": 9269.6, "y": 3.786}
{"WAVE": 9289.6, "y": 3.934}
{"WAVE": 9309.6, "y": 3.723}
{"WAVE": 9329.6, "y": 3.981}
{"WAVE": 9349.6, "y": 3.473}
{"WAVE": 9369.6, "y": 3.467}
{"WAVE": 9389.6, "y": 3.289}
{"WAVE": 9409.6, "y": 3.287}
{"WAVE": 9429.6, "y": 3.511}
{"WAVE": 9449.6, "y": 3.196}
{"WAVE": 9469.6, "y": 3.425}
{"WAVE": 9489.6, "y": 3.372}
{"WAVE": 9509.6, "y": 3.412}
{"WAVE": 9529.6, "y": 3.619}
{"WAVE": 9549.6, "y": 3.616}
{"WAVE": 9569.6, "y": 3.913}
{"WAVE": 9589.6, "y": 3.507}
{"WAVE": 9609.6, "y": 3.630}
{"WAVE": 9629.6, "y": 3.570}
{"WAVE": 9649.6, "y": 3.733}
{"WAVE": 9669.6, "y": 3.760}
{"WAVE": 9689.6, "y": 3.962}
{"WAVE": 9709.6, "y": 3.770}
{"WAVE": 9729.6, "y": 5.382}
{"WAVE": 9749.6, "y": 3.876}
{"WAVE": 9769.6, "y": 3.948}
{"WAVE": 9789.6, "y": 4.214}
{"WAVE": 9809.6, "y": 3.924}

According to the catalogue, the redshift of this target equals 0.319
